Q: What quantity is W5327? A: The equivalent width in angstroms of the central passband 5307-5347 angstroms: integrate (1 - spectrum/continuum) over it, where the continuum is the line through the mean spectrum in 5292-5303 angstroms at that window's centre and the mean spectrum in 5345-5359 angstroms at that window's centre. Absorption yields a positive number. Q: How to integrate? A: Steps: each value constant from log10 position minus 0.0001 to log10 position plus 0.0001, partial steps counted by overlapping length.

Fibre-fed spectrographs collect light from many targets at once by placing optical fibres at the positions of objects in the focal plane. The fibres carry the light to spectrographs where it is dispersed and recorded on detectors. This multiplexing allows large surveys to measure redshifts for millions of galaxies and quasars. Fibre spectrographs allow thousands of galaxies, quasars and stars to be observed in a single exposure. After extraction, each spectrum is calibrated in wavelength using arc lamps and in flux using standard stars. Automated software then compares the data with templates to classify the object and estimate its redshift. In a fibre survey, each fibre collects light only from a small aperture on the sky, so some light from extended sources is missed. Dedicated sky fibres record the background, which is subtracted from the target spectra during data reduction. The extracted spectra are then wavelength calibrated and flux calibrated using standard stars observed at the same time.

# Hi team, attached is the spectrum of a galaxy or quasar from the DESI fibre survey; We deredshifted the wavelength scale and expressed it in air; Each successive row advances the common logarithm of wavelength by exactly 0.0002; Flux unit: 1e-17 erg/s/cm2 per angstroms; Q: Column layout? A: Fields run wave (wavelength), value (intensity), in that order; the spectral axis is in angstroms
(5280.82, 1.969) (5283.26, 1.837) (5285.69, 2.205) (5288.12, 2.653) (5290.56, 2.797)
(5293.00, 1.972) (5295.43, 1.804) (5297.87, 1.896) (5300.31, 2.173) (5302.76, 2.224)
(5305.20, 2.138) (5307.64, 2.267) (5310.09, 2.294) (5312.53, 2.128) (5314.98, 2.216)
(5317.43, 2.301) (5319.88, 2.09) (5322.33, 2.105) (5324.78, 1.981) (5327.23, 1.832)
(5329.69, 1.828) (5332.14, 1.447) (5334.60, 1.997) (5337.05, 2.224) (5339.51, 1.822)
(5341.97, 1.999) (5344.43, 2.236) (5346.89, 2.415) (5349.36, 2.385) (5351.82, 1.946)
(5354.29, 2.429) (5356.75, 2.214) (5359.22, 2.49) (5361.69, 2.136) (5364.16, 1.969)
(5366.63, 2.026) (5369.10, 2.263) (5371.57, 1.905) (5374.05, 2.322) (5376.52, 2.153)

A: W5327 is 1.8 angstroms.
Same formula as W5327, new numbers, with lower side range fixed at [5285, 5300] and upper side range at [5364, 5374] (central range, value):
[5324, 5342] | 2.2 angstroms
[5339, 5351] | -0.3 angstroms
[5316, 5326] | 0.2 angstroms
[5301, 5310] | -0.1 angstroms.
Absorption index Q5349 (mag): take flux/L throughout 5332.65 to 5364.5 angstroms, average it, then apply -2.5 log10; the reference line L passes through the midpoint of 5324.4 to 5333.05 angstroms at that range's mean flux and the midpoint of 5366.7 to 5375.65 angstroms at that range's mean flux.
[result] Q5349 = -0.12 mag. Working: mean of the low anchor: 1.76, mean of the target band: 2.16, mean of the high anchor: 2.15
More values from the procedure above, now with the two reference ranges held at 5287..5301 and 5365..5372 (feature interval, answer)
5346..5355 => -0.08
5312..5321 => -0.01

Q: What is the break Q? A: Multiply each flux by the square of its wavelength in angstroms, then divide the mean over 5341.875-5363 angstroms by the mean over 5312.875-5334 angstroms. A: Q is 1.15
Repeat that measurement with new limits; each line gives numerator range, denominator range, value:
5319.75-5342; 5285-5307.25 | 0.88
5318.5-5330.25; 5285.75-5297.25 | 0.88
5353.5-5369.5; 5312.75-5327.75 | 1.07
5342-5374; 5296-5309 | 1.06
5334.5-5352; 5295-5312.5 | 1.02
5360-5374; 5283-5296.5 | 0.96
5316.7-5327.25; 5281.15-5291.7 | 0.90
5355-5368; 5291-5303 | 1.09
